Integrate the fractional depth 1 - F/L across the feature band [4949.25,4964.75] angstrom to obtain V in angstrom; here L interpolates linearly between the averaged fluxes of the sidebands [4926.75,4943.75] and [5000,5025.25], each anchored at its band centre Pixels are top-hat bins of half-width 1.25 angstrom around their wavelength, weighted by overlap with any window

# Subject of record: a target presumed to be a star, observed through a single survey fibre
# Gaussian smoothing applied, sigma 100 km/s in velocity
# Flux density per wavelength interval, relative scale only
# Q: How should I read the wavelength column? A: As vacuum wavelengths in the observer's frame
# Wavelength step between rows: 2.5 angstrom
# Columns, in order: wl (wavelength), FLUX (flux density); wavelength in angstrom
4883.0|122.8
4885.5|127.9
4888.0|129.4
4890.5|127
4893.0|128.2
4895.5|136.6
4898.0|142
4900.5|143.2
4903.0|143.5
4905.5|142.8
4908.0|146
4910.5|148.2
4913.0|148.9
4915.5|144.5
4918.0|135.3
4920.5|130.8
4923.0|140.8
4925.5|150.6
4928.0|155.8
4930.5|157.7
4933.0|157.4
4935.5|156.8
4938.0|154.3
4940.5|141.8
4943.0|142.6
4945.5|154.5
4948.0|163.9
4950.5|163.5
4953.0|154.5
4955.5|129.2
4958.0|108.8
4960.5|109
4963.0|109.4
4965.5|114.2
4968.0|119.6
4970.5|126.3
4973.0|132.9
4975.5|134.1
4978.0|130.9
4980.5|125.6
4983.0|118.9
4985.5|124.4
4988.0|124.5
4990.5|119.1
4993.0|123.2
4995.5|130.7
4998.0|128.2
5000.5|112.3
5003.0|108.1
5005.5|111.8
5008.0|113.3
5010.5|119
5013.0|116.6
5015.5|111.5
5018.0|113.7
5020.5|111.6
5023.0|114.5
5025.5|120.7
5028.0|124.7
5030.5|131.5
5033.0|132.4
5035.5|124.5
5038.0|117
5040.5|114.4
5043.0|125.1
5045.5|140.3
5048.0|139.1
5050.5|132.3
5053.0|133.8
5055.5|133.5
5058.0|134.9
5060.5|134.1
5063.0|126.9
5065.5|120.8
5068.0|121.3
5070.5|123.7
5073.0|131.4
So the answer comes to 1.5 angstrom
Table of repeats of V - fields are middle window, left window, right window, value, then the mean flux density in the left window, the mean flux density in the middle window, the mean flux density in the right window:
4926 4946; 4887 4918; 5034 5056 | -2.2 angstrom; 140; 152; 129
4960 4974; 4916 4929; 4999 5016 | 0.9 angstrom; 143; 119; 114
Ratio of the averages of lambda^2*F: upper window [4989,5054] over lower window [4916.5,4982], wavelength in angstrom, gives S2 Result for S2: 0.9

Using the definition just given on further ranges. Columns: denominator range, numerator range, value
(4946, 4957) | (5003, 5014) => 0.77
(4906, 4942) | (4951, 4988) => 0.86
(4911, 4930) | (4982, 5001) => 0.88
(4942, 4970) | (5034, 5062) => 1.01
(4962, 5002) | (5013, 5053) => 1.02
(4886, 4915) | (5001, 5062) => 0.93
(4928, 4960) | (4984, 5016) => 0.82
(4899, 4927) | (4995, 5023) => 0.84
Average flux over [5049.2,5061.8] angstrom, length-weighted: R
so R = 134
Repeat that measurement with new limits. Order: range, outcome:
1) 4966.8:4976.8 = 128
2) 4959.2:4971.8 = 116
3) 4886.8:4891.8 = 128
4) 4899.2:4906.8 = 143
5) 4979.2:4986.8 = 123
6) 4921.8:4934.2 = 152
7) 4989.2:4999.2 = 125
